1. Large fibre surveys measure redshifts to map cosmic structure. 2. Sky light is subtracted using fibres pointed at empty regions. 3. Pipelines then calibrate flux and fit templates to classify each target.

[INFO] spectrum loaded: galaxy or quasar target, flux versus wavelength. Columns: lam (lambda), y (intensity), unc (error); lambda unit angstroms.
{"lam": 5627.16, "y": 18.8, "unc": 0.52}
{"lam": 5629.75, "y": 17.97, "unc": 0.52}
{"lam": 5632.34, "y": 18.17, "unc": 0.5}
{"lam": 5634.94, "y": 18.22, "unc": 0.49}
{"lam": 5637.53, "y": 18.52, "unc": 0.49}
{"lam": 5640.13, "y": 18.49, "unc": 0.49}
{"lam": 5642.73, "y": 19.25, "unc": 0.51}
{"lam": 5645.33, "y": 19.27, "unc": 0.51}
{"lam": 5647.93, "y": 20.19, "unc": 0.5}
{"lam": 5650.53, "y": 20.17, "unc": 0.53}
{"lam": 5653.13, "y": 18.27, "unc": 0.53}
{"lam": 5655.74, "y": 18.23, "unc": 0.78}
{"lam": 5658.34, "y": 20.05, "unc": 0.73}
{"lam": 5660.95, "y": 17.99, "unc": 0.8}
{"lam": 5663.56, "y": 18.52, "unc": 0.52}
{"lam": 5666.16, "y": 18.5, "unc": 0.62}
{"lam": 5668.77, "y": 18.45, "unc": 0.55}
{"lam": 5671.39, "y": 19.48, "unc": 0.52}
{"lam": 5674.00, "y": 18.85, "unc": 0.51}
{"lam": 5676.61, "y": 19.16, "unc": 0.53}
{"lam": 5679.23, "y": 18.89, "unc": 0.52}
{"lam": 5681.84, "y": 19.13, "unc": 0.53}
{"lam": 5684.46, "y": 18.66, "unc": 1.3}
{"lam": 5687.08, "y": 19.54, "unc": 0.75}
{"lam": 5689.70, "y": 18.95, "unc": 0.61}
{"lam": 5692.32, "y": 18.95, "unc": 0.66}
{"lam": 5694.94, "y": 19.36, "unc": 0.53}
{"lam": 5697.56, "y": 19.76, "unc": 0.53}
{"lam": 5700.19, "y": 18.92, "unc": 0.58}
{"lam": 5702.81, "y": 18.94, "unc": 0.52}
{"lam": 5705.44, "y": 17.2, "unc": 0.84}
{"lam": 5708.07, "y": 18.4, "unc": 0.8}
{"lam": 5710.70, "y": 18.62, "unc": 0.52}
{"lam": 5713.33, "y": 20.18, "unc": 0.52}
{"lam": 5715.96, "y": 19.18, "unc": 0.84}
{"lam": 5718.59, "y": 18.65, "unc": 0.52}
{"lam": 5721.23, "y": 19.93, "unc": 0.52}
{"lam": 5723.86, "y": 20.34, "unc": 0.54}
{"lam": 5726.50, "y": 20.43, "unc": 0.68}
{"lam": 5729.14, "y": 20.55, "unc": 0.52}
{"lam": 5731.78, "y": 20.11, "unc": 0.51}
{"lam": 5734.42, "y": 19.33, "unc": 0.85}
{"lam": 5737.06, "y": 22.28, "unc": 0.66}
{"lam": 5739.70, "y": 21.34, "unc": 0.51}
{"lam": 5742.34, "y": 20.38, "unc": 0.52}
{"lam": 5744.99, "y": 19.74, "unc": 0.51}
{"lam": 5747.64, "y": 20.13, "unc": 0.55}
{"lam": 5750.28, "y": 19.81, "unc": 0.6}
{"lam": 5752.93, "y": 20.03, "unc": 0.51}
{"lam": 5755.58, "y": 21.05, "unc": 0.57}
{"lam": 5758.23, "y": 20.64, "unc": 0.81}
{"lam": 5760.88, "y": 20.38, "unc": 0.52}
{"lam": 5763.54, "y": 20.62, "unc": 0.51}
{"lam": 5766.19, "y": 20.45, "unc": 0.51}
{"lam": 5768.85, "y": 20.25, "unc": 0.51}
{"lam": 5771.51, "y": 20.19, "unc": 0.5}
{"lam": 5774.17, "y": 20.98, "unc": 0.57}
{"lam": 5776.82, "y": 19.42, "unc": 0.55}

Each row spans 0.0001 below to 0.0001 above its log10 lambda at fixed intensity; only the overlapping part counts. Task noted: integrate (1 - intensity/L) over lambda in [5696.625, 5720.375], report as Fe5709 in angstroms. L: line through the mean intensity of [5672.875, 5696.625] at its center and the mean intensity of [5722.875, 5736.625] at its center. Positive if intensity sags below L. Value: 1.0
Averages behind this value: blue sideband 19.1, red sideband 20.3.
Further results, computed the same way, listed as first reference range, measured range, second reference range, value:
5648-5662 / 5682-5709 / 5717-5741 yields 1.2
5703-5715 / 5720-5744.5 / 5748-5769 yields -1.3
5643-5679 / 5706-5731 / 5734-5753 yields 0.6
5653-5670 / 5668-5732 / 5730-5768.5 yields 0.6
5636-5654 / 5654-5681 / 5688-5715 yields 0.4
